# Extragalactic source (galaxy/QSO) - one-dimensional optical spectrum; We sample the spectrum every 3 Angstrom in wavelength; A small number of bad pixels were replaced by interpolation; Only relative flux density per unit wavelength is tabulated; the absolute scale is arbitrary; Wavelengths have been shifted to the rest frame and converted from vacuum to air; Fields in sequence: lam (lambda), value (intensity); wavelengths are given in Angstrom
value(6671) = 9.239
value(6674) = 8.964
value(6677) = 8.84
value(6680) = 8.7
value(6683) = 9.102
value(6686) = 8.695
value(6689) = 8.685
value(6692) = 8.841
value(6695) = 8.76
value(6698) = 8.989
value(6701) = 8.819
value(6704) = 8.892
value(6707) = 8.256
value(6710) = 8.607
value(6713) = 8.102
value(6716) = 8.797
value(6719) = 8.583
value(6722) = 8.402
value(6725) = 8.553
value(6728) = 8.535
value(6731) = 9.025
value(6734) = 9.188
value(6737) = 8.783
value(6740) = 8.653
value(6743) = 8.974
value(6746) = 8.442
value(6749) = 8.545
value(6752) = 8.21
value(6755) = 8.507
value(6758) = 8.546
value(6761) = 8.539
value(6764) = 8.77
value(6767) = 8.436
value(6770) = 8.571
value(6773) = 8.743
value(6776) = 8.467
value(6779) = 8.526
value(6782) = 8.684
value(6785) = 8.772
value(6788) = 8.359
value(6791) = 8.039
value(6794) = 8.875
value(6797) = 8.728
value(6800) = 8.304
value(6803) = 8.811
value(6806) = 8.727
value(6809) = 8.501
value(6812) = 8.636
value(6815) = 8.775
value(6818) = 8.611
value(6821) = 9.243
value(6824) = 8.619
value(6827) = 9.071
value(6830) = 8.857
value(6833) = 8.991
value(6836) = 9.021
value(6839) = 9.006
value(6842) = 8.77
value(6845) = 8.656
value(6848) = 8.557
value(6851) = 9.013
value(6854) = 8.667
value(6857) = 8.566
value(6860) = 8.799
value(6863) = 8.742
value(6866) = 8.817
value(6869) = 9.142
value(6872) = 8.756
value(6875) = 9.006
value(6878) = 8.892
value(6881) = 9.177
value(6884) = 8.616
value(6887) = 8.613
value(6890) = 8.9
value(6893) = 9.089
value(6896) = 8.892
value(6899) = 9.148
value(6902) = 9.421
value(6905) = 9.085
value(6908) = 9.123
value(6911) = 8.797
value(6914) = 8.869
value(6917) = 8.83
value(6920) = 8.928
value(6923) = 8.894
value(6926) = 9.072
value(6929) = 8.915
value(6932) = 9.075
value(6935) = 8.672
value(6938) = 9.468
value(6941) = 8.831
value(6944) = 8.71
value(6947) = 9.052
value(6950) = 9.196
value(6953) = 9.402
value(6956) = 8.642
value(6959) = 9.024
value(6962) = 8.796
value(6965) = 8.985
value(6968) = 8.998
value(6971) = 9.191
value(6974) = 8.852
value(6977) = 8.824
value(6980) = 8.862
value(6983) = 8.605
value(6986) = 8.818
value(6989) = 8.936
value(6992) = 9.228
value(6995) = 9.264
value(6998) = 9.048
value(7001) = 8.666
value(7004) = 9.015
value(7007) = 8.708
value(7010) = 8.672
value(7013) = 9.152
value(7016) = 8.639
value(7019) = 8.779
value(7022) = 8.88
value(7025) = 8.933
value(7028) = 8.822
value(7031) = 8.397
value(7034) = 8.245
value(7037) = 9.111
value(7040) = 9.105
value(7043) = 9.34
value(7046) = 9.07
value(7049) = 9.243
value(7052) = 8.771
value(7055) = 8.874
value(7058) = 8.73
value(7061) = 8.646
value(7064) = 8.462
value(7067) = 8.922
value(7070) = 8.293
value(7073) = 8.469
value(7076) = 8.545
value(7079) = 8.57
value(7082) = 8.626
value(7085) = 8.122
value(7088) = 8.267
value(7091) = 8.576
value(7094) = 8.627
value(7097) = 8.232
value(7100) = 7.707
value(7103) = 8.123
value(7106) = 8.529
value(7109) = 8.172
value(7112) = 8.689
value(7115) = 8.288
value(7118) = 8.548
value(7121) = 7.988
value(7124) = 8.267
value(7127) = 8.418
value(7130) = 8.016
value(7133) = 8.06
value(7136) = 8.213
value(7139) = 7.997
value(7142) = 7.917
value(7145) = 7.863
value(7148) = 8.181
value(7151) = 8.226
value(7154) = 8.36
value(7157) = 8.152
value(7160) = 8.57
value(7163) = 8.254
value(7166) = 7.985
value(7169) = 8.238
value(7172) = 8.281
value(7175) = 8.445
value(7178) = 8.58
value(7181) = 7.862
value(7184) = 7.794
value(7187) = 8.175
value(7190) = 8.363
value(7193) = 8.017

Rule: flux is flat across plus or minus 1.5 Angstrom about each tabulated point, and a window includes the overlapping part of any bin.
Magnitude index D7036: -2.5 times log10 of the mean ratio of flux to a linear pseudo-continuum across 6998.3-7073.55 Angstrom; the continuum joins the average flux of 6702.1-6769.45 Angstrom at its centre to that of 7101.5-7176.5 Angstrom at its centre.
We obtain -0.06 mag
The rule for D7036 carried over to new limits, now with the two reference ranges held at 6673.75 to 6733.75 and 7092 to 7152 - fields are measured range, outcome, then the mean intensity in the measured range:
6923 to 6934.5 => -0.07 mag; 8.97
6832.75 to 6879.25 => -0.04 mag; 8.83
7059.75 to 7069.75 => -0.05 mag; 8.63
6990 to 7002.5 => -0.09 mag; 9.05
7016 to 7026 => -0.06 mag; 8.83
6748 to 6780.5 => 0.01 mag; 8.53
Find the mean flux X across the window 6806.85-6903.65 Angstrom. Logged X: 8.86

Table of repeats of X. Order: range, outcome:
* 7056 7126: 8.41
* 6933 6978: 8.98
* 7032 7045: 8.93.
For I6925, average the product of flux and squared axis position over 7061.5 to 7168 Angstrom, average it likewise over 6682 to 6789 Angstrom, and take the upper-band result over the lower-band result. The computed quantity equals 1.1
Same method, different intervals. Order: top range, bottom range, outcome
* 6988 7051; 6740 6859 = 1.10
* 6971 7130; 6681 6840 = 1.09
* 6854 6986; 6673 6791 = 1.09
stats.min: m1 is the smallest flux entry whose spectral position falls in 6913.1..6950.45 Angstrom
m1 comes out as 8.672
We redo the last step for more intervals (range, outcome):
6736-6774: 8.21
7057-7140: 7.707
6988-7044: 8.245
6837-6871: 8.557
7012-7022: 8.639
